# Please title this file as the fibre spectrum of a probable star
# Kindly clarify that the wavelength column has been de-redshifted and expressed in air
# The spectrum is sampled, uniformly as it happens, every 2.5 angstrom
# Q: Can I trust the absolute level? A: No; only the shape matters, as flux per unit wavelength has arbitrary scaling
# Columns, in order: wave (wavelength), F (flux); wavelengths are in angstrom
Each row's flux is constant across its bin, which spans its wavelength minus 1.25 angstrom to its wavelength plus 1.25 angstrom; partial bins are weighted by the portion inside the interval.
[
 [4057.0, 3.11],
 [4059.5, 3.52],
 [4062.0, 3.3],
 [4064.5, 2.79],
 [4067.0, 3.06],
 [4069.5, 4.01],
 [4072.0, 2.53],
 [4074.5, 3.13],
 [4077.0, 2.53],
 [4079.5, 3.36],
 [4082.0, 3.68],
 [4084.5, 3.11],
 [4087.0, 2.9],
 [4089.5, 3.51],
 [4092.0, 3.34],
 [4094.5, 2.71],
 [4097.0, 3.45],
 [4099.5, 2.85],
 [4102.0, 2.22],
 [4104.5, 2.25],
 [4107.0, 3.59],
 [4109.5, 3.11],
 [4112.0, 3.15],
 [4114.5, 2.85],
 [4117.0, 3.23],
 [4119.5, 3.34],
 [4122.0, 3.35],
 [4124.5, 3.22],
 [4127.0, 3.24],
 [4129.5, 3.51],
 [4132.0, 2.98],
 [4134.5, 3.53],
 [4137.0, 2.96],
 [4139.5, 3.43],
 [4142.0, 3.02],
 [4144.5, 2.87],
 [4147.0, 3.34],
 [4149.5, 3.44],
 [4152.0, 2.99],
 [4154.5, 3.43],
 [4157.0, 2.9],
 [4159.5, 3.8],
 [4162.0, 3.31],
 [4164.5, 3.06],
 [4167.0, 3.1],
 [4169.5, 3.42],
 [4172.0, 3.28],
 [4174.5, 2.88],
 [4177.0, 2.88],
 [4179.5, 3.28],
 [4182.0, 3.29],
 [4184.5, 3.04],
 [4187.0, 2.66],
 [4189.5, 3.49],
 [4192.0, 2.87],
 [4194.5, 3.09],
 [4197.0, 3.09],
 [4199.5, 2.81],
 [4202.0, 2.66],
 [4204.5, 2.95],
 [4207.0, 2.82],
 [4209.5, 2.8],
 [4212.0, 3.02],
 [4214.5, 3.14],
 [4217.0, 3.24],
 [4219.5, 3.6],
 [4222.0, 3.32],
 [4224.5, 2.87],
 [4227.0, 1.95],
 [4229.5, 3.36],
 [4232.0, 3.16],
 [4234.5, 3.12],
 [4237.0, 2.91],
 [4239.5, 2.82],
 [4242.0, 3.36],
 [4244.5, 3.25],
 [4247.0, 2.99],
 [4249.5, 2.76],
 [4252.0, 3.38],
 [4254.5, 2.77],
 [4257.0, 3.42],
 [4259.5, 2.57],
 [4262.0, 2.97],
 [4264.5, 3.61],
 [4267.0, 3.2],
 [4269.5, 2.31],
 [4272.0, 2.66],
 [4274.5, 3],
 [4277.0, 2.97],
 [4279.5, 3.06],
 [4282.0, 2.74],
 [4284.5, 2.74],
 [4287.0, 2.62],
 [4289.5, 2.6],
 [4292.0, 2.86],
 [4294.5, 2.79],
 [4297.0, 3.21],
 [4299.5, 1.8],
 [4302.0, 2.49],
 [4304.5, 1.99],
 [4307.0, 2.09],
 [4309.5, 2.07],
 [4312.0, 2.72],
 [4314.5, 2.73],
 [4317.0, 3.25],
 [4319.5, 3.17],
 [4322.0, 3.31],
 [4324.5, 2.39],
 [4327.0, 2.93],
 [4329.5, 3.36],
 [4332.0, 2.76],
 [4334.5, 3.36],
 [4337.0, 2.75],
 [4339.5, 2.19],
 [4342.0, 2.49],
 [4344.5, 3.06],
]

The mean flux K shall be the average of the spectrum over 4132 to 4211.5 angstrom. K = 3.11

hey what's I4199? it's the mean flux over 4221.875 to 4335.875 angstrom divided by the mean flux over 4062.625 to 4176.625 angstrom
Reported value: 0.91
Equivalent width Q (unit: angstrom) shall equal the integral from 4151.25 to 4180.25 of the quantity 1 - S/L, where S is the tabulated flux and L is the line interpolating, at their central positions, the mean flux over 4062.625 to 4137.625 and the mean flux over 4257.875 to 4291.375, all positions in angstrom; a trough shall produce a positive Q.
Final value -1.7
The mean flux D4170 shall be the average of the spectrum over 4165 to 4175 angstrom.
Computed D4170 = 3.18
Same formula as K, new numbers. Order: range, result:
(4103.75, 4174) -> 3.21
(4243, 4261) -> 3.02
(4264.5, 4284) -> 2.89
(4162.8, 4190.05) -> 3.12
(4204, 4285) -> 3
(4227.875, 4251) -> 3.07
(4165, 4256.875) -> 3.04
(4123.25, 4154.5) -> 3.22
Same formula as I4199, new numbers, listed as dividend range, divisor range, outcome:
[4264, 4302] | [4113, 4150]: 0.87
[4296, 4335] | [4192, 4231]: 0.91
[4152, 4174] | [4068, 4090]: 1.02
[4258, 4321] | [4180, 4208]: 0.91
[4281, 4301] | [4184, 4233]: 0.89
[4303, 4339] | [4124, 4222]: 0.88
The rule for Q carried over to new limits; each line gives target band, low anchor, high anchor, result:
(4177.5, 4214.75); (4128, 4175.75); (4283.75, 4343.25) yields 1.03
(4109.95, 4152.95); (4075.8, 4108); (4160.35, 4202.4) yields -2.04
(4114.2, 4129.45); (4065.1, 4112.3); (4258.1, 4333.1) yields -1.15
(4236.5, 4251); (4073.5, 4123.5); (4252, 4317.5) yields -1.06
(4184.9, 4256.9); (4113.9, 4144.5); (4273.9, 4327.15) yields -1.96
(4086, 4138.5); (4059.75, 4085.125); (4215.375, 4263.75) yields 0.44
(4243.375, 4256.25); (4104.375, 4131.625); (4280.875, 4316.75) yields -1.49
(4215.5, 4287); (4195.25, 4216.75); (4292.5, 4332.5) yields -4.23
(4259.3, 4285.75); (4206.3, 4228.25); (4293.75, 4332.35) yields -0.90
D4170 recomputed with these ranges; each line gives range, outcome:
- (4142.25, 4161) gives 3.24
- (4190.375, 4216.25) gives 2.94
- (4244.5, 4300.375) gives 2.88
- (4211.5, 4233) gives 3.07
